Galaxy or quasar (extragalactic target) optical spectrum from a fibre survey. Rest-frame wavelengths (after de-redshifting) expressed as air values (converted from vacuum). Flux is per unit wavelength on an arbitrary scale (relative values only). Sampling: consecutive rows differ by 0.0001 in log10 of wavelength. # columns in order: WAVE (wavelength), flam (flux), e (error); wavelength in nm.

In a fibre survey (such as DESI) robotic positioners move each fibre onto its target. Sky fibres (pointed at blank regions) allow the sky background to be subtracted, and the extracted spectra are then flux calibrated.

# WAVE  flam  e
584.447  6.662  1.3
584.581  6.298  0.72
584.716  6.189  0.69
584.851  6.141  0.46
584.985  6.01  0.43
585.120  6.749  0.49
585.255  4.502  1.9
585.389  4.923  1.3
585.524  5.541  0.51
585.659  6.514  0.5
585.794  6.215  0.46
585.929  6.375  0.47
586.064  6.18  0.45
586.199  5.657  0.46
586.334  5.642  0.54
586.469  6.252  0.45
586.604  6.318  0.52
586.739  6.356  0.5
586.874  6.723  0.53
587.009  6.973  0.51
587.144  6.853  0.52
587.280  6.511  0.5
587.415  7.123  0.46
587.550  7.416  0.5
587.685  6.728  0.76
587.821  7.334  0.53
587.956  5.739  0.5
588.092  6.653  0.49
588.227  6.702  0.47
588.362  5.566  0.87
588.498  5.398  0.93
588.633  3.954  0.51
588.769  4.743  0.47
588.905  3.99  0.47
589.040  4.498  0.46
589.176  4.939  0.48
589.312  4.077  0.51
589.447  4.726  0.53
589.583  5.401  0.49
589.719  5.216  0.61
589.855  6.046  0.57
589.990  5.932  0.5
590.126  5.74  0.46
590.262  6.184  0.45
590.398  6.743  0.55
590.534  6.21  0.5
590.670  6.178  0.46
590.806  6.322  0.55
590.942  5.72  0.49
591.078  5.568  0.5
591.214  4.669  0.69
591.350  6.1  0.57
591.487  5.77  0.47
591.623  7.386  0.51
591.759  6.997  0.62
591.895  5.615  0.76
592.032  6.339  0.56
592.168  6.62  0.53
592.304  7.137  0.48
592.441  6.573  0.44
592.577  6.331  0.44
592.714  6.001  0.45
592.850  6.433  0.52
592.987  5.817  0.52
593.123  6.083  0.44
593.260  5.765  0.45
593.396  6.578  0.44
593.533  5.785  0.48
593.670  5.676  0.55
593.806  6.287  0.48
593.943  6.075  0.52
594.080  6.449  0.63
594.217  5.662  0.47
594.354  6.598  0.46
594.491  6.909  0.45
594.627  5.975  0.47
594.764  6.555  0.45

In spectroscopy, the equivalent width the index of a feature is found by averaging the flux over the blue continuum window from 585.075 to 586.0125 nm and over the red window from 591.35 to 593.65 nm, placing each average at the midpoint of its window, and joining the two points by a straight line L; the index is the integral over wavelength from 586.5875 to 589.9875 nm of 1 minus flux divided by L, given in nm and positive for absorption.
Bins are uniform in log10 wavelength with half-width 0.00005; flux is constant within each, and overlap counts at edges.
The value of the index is 0.09 nm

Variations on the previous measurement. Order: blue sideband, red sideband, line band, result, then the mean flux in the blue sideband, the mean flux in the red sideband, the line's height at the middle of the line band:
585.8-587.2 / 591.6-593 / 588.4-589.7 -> 0.348 nm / 6.33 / 6.47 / 6.39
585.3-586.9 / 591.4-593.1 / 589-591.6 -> 0.274 nm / 6.02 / 6.4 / 6.28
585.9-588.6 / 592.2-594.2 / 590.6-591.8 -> 0.040 nm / 6.4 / 6.21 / 6.27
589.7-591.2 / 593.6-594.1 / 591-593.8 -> -0.059 nm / 5.97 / 6.09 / 6.04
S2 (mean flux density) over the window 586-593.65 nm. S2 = 6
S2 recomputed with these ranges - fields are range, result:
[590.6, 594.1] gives 6.16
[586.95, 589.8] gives 5.74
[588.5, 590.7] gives 5.28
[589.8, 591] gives 6.13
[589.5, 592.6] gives 6.11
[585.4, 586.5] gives 5.98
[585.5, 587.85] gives 6.49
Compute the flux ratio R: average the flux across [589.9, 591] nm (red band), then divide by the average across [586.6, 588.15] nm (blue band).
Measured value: 0.91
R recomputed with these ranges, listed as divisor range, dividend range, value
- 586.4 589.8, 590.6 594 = 1.05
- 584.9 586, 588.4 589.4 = 0.78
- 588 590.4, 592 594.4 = 1.17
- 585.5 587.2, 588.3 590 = 0.78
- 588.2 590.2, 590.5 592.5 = 1.22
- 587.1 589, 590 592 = 1.01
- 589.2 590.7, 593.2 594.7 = 1.09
